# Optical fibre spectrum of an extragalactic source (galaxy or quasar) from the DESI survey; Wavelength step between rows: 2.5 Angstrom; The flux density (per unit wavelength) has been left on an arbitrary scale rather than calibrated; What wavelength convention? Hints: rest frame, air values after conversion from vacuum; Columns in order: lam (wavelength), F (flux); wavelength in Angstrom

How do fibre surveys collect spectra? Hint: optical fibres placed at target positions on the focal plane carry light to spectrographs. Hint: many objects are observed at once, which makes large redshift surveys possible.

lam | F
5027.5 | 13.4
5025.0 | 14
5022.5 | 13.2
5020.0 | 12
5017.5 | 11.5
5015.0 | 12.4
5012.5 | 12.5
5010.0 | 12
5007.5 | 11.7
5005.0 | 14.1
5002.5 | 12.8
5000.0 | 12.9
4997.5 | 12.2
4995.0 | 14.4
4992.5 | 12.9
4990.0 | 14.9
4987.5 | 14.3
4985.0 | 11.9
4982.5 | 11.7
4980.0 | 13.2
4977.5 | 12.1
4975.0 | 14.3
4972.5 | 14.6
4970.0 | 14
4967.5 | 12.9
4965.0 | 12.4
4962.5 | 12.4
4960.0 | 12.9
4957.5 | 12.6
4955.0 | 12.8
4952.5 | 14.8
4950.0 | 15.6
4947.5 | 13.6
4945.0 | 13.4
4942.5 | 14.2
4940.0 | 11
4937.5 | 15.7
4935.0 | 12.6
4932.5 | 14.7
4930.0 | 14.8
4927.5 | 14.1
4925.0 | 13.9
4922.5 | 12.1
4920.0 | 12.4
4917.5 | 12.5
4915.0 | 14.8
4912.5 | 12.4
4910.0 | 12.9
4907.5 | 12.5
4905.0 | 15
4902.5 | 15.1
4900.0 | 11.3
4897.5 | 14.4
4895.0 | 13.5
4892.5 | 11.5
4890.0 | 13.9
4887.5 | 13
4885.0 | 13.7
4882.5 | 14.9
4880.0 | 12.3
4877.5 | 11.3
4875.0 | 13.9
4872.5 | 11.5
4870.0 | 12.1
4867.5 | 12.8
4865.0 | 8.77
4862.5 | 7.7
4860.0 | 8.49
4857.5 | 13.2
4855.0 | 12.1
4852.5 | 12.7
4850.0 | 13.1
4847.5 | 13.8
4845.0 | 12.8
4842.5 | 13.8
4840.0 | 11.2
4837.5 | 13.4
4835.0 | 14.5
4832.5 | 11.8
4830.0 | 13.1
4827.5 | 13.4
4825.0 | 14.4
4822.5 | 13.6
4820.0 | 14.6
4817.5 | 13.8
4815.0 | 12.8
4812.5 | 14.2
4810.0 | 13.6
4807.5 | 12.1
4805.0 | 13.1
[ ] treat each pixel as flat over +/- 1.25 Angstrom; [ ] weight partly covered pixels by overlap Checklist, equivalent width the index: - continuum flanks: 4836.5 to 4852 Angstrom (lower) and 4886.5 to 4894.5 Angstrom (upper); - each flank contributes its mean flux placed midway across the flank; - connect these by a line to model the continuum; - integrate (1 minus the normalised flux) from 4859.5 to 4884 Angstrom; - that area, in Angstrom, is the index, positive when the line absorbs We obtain 2.7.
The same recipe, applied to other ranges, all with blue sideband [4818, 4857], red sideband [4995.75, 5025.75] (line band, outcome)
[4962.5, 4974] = -0.55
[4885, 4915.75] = -0.81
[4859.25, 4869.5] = 2.69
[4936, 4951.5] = -1.27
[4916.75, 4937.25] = -0.97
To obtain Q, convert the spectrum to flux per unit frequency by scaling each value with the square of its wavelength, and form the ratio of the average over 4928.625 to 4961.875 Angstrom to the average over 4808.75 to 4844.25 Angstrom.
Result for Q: 1.1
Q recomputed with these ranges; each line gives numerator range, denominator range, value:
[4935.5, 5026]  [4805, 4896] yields 1.09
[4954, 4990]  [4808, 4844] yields 1.03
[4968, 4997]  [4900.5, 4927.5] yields 1.04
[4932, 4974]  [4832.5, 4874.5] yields 1.17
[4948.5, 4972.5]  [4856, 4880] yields 1.25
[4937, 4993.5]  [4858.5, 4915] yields 1.11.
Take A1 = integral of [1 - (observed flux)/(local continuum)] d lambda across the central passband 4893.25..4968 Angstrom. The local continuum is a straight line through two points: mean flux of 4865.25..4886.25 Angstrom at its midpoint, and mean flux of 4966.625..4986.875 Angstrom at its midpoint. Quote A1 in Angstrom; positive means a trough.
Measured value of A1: -3.1 Angstrom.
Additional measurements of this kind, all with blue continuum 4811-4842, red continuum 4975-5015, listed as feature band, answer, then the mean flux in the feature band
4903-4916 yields -0.4 Angstrom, 13.6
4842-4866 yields 3.1 Angstrom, 11.6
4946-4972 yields -0.8 Angstrom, 13.4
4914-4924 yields 0.2 Angstrom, 12.9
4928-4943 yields -0.8 Angstrom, 13.8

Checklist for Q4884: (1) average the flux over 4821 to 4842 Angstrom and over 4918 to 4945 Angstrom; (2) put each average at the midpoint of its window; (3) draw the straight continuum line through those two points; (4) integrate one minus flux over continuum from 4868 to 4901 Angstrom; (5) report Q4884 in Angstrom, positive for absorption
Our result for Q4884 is 1.2 Angstrom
